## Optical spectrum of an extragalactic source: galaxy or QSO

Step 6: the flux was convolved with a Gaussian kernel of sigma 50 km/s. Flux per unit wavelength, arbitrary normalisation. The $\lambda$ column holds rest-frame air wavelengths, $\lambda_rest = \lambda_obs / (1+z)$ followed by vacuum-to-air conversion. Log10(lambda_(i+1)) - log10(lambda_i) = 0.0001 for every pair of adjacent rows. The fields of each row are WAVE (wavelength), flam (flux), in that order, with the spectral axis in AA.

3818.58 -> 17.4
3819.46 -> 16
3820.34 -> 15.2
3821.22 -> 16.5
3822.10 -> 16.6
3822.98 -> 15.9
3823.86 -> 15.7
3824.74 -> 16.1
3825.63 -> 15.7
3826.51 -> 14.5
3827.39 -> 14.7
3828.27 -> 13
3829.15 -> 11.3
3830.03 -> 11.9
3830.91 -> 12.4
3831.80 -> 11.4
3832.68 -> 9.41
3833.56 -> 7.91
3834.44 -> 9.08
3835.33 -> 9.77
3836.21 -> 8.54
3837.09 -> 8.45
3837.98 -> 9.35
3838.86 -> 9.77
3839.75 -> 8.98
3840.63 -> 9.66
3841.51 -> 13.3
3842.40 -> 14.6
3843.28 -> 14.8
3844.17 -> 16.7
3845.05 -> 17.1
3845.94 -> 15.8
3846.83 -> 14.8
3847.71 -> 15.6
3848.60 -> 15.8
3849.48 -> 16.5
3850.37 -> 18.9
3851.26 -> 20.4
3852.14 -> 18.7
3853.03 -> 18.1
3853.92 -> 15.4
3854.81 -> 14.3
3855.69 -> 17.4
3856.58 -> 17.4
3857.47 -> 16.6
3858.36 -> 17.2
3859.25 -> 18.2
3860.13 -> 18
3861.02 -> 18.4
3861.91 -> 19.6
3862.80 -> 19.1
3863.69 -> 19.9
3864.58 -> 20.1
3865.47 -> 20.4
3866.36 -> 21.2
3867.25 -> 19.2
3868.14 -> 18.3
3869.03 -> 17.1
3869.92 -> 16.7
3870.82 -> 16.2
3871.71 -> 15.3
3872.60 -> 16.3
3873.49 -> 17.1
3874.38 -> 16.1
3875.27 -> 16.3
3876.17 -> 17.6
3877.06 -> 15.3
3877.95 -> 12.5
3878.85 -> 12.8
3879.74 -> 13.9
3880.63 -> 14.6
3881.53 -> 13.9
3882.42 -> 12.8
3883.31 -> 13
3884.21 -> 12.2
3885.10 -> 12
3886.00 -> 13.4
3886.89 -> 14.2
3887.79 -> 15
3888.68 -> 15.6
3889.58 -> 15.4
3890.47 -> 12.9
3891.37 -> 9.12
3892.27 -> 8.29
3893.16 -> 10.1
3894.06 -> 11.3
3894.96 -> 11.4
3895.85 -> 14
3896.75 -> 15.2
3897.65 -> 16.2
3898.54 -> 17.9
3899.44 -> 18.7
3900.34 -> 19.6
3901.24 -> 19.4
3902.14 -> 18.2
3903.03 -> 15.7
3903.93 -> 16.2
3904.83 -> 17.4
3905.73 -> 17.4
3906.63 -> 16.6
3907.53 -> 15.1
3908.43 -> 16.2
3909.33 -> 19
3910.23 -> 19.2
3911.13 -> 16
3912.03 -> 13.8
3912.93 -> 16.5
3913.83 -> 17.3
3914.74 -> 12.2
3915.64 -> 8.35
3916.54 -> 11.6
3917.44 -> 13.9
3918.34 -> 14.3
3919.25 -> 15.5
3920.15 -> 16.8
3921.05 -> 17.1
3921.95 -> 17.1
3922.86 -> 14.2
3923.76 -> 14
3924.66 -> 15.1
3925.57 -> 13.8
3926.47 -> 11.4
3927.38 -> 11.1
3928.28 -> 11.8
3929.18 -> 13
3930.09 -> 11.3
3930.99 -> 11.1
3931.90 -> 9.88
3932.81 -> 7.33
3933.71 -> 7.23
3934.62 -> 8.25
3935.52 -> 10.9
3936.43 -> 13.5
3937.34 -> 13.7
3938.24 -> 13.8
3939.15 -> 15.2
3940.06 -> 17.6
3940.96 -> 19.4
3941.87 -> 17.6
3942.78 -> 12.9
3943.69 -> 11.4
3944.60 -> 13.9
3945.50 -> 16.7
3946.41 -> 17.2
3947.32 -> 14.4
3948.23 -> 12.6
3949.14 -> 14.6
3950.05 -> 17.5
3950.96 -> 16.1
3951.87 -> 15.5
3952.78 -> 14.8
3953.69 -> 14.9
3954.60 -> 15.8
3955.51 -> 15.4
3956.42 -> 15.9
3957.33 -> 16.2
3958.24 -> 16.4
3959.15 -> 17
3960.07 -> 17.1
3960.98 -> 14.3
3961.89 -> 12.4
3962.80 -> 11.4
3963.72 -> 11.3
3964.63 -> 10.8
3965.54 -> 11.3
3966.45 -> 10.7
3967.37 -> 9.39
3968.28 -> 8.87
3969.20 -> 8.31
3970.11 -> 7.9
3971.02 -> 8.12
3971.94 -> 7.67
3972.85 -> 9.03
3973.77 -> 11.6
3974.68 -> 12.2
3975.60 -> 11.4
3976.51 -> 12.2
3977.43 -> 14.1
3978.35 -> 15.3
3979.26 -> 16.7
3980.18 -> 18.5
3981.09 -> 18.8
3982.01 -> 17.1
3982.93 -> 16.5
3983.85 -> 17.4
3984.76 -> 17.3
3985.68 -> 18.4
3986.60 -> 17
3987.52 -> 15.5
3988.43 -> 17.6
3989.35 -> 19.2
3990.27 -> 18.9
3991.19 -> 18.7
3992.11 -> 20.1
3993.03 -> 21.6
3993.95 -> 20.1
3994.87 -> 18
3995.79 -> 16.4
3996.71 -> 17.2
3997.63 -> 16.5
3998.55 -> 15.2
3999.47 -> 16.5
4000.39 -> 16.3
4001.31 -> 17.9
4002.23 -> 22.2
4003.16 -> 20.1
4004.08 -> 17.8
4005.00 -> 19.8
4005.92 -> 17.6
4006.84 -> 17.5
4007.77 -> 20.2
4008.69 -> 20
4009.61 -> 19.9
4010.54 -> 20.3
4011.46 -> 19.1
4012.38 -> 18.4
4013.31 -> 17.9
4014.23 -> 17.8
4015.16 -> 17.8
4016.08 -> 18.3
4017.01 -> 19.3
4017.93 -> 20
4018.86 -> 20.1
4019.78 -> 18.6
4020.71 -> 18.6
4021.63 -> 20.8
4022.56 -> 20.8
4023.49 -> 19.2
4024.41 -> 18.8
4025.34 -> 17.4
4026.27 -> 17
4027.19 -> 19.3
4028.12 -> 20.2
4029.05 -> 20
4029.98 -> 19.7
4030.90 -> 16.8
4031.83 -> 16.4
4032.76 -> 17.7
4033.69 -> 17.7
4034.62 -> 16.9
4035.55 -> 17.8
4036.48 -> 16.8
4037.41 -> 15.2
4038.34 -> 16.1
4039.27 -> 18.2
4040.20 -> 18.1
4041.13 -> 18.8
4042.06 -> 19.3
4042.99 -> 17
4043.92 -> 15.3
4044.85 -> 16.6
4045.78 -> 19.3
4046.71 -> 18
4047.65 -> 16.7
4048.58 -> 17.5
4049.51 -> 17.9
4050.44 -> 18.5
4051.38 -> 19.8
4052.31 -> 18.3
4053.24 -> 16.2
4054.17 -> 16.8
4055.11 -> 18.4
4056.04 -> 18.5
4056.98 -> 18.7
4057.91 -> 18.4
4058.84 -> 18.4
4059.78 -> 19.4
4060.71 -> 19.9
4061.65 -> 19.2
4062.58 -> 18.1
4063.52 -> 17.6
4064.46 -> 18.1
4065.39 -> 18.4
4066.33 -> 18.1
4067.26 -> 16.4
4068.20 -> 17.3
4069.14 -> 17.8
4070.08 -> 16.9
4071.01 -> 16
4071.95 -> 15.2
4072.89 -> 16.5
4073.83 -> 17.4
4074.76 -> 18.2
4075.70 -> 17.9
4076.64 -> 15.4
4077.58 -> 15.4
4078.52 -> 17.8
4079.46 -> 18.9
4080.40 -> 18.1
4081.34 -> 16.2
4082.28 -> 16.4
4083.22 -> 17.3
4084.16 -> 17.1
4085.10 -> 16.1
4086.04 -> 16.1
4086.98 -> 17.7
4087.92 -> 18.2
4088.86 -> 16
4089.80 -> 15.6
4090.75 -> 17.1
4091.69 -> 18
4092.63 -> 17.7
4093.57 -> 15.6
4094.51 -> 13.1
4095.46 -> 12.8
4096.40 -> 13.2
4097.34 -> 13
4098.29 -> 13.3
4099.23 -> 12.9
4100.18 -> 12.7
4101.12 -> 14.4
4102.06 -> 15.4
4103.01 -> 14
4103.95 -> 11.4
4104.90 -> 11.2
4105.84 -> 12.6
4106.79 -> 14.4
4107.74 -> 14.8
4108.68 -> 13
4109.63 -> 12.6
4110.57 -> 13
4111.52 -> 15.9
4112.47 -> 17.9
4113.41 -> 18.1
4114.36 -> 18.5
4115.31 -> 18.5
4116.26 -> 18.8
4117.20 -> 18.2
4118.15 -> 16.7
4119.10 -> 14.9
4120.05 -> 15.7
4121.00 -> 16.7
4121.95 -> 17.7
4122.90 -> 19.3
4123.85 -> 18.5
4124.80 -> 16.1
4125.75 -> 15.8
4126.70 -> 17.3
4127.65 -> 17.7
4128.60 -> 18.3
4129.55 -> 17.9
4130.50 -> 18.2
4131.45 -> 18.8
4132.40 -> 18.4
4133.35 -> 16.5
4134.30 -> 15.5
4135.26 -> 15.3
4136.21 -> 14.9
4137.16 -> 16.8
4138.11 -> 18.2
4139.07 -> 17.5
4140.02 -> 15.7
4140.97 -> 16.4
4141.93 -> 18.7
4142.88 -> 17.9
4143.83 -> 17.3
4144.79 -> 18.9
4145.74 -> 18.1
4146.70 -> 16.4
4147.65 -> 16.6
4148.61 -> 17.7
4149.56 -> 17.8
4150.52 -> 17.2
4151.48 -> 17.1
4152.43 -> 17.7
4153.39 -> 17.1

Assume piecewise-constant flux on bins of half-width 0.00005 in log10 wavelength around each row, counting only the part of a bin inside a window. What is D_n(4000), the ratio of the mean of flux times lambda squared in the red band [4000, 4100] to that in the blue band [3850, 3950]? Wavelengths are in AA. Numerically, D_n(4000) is 1.3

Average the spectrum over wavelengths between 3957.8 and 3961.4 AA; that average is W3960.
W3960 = 16.2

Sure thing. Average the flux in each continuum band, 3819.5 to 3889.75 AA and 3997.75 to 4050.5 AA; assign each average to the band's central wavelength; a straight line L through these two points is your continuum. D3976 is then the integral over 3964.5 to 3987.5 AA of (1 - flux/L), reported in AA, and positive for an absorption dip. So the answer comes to 5.62 AA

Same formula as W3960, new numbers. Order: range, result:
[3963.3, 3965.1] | 11.1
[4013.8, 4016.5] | 18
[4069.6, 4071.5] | 16.5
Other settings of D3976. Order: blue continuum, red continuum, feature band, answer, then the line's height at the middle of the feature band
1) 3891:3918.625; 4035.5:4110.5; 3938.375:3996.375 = 2.7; 15.6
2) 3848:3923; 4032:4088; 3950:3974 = 5.6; 16.6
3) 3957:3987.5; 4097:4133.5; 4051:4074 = -4.4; 15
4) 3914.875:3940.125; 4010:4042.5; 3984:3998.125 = -1.5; 16.4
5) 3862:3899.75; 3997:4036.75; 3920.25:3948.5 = 5.3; 16.5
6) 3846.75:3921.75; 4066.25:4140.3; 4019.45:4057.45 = -4.6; 16.1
